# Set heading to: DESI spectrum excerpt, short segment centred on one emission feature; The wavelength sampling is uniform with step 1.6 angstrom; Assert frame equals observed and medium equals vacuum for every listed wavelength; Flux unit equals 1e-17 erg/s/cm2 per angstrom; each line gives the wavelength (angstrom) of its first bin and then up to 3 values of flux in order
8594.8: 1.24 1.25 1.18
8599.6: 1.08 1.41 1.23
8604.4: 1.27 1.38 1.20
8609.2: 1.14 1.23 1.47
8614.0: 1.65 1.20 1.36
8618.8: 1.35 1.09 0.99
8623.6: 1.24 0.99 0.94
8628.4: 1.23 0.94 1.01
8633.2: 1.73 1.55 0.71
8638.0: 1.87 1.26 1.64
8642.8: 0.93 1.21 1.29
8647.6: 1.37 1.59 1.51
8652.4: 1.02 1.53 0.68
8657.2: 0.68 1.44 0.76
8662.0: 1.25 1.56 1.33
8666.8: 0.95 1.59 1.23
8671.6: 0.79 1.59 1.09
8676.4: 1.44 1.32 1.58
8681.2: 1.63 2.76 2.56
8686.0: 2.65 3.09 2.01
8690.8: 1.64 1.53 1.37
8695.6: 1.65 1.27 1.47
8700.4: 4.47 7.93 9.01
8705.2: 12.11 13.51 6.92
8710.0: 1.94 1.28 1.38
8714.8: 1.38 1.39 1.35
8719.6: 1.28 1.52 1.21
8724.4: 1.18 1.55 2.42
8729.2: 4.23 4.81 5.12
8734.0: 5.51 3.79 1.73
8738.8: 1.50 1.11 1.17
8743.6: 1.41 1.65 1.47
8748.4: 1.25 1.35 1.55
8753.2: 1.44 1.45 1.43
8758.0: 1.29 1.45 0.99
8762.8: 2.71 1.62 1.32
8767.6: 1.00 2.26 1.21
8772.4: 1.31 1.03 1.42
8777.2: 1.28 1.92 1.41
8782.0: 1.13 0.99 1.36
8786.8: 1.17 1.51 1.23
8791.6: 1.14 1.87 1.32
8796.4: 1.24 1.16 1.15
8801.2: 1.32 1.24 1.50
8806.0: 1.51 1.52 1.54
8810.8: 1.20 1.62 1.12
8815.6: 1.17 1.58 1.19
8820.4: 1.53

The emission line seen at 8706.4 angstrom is H-alpha 6563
